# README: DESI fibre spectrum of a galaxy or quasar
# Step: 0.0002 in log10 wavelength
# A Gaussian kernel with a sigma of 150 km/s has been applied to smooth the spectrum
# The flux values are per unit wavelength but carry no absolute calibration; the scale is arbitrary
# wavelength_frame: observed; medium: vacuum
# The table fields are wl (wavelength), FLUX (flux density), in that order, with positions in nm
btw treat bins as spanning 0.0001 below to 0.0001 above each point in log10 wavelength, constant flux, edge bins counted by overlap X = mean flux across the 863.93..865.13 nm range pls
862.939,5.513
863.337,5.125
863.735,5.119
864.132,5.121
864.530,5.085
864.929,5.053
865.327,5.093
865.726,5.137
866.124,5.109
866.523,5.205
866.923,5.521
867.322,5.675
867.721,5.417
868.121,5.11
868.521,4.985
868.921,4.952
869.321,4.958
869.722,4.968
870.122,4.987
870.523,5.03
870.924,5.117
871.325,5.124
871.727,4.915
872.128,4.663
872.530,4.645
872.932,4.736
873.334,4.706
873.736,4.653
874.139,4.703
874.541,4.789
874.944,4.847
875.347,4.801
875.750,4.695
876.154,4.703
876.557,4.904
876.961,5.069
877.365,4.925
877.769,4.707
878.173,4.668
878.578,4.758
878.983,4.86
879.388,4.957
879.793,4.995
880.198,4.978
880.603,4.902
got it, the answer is 5.09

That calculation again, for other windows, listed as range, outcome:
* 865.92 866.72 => 5.16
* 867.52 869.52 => 5.09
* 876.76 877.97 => 4.9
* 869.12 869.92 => 4.96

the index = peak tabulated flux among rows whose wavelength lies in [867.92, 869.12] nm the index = 5.11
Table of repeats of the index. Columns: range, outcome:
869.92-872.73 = 5.124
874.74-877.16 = 5.069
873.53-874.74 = 4.789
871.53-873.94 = 4.915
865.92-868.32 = 5.675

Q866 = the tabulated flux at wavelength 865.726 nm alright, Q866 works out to 5.137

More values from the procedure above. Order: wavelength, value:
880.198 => 4.978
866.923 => 5.521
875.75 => 4.695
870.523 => 5.03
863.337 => 5.125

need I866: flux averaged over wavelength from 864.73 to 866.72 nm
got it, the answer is 5.12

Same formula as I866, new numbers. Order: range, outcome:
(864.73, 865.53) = 5.07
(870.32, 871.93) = 5.05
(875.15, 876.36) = 4.73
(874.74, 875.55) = 4.82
